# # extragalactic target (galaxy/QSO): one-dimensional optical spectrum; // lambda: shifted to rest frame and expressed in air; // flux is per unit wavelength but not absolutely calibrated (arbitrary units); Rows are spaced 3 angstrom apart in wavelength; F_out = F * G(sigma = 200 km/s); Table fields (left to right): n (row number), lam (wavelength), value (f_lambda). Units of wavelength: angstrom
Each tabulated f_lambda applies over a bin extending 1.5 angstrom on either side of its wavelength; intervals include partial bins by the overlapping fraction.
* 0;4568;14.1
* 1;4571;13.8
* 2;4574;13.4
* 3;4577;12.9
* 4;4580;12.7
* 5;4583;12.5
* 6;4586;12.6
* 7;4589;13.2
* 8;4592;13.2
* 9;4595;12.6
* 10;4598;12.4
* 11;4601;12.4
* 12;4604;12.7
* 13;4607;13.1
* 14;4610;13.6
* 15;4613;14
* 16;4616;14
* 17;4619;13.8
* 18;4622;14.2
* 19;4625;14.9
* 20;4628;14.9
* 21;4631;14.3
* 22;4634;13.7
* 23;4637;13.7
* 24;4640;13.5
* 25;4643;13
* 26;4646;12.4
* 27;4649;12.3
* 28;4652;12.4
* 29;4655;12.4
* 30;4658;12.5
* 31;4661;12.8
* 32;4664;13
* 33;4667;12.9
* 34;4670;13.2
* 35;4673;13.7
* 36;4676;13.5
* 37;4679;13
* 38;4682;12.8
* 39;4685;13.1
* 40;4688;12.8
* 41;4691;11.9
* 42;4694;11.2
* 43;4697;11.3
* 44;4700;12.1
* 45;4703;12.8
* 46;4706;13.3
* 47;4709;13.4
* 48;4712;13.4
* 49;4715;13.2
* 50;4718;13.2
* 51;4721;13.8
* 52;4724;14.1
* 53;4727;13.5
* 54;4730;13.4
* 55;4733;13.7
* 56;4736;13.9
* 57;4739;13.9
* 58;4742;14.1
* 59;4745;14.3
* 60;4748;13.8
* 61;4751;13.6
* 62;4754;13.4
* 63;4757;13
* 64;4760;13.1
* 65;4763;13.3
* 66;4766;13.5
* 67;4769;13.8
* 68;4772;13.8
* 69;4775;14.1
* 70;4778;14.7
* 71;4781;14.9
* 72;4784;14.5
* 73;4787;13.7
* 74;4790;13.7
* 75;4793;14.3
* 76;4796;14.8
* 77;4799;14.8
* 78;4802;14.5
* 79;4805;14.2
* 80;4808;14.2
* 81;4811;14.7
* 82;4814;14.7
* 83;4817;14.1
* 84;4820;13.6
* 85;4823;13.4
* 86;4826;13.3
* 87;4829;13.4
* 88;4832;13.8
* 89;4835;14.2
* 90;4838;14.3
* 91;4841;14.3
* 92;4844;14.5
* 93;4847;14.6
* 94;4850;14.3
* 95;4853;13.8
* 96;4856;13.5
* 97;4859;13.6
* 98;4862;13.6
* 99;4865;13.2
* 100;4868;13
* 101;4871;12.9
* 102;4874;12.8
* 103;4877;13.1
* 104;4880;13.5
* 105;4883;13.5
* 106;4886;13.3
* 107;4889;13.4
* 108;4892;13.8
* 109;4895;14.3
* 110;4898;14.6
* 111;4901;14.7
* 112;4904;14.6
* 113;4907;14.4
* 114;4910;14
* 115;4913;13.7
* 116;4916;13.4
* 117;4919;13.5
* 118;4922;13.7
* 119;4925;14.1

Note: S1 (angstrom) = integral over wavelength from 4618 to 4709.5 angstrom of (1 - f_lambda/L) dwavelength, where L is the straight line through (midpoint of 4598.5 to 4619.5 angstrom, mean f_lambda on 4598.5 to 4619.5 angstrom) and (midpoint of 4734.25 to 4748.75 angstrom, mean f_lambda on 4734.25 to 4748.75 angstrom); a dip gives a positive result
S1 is 3.61 angstrom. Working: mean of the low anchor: 13.3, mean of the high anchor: 14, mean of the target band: 13.1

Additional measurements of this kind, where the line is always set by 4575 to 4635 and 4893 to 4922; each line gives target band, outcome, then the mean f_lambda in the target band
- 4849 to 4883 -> 1.51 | 13.4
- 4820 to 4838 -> 0.31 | 13.7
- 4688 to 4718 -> 2.33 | 12.6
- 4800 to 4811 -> -0.41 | 14.4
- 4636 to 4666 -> 1.57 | 12.8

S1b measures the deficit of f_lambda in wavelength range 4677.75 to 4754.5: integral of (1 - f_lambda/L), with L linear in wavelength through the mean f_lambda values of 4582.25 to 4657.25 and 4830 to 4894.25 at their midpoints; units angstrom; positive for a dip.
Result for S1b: 1.4 angstrom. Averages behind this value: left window 13.3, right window 13.7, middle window 13.2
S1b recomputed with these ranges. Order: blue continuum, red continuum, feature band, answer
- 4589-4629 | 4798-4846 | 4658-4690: 1.52 angstrom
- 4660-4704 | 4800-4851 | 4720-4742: -1.02 angstrom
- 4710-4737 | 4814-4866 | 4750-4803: -1.00 angstrom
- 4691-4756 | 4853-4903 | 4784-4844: -3.04 angstrom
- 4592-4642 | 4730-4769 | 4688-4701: 1.79 angstrom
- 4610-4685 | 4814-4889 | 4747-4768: 0.22 angstrom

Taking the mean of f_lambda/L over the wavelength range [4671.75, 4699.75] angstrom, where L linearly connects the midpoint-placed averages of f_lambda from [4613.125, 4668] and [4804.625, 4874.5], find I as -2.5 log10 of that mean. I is 0.08 mag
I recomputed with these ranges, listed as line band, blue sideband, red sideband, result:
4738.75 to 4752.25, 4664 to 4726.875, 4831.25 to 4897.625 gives -0.06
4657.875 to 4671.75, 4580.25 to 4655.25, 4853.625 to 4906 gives 0.03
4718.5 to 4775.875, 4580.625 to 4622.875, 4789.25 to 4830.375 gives 0.01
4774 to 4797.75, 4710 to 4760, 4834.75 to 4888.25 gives -0.06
